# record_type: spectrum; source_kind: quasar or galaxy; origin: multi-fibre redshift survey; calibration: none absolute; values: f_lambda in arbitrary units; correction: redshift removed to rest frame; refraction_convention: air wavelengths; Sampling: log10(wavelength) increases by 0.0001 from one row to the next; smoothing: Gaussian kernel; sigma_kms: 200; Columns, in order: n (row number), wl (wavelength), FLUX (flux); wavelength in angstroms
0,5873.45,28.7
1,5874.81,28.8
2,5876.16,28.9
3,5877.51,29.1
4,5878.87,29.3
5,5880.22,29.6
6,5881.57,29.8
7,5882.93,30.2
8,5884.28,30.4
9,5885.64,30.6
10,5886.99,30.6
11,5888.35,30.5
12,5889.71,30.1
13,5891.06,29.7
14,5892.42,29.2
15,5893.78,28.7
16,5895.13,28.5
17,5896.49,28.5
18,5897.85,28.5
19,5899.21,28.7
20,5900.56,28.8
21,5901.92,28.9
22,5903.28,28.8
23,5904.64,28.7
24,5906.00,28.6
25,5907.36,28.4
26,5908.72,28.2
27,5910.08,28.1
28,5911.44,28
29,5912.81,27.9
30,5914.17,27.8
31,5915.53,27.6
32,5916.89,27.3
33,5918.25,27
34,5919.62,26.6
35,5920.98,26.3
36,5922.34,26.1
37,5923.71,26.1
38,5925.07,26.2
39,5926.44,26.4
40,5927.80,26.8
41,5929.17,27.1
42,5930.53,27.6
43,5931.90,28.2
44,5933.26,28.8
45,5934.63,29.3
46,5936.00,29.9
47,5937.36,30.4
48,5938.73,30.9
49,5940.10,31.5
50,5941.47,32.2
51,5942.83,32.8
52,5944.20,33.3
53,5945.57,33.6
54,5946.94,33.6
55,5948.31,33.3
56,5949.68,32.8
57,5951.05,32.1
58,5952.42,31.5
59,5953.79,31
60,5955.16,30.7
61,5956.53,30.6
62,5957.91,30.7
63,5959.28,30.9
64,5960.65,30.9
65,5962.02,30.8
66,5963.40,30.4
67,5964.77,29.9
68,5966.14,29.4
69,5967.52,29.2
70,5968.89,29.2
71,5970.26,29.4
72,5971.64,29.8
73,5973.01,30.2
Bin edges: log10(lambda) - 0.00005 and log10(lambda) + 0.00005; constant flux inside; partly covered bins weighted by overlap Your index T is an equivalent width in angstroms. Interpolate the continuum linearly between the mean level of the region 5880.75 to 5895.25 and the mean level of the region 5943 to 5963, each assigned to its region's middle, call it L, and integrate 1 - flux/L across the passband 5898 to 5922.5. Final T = 2.1 angstroms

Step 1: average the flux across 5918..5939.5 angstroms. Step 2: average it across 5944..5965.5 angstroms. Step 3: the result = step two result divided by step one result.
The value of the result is 1.1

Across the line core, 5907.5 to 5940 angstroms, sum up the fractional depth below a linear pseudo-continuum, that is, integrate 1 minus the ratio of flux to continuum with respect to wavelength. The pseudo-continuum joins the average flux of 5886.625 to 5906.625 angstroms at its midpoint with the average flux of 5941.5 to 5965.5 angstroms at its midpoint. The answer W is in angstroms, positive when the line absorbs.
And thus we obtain 2.7 angstroms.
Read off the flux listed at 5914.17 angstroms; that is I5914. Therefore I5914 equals 27.8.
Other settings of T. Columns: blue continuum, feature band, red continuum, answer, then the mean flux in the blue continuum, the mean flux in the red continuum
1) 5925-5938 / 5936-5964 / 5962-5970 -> -2.6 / 28.2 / 29.7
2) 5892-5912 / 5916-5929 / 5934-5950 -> 1.6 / 28.6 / 32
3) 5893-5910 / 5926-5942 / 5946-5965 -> 0.6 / 28.6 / 31.4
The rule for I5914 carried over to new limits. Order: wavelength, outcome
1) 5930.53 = 27.6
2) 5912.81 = 27.9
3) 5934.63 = 29.3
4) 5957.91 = 30.7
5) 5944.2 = 33.3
